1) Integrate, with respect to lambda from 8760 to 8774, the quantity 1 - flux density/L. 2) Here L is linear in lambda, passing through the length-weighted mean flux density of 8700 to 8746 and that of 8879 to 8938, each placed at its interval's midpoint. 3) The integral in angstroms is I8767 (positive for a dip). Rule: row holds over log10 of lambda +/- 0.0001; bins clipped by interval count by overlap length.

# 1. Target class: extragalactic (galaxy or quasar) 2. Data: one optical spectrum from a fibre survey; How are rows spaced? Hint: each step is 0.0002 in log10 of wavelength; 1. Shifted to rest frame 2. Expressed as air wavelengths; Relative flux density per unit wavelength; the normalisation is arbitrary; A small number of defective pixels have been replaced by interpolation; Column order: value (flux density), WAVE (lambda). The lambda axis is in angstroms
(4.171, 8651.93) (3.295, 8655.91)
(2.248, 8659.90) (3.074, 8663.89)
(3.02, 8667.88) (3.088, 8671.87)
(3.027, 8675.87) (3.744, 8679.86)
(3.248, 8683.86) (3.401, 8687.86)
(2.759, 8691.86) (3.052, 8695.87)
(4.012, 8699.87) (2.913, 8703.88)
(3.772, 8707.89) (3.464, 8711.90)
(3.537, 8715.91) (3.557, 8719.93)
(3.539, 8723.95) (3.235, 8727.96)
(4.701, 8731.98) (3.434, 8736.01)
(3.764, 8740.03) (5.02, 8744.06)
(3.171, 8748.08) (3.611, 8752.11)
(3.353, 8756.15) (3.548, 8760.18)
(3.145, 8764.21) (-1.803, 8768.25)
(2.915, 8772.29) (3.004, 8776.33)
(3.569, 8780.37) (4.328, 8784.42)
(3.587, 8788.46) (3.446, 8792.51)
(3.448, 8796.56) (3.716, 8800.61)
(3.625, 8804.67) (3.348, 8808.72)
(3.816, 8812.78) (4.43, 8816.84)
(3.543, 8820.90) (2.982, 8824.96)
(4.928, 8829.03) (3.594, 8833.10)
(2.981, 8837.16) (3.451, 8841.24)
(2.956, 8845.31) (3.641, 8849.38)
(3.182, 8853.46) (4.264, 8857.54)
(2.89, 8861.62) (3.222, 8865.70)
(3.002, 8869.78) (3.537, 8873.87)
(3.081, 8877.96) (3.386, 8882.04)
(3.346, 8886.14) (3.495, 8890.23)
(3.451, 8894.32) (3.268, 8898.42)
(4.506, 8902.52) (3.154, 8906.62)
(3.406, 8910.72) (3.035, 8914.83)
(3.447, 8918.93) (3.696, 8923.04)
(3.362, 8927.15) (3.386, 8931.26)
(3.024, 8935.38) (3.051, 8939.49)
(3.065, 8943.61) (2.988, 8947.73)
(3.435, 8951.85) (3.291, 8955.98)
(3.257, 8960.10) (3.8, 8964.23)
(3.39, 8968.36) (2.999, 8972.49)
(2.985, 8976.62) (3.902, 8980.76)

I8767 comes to 7.4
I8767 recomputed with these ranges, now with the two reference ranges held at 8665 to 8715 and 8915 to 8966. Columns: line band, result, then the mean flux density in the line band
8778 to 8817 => -4.7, 3.69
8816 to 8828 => -1.4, 3.68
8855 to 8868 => -0.5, 3.44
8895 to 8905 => -1.5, 3.79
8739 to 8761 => -3.1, 3.75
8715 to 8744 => -4.2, 3.78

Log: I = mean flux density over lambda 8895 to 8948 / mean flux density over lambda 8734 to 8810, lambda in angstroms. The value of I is 1.0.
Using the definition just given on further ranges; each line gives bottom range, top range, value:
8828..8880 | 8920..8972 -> 0.97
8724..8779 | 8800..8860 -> 1.14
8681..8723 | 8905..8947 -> 0.96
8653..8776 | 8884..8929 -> 1.07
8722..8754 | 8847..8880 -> 0.88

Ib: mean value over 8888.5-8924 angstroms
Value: 3.49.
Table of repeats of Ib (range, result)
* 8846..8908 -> 3.42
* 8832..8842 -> 3.3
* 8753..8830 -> 3.3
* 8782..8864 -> 3.61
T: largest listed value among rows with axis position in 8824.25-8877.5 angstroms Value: 4.928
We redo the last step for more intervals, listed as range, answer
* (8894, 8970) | 4.506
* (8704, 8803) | 5.02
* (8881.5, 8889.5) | 3.386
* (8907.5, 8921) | 3.447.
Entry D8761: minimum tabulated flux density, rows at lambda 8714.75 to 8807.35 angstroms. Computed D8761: -1.803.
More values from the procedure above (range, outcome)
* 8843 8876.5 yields 2.89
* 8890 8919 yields 3.035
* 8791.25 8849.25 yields 2.956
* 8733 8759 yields 3.171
